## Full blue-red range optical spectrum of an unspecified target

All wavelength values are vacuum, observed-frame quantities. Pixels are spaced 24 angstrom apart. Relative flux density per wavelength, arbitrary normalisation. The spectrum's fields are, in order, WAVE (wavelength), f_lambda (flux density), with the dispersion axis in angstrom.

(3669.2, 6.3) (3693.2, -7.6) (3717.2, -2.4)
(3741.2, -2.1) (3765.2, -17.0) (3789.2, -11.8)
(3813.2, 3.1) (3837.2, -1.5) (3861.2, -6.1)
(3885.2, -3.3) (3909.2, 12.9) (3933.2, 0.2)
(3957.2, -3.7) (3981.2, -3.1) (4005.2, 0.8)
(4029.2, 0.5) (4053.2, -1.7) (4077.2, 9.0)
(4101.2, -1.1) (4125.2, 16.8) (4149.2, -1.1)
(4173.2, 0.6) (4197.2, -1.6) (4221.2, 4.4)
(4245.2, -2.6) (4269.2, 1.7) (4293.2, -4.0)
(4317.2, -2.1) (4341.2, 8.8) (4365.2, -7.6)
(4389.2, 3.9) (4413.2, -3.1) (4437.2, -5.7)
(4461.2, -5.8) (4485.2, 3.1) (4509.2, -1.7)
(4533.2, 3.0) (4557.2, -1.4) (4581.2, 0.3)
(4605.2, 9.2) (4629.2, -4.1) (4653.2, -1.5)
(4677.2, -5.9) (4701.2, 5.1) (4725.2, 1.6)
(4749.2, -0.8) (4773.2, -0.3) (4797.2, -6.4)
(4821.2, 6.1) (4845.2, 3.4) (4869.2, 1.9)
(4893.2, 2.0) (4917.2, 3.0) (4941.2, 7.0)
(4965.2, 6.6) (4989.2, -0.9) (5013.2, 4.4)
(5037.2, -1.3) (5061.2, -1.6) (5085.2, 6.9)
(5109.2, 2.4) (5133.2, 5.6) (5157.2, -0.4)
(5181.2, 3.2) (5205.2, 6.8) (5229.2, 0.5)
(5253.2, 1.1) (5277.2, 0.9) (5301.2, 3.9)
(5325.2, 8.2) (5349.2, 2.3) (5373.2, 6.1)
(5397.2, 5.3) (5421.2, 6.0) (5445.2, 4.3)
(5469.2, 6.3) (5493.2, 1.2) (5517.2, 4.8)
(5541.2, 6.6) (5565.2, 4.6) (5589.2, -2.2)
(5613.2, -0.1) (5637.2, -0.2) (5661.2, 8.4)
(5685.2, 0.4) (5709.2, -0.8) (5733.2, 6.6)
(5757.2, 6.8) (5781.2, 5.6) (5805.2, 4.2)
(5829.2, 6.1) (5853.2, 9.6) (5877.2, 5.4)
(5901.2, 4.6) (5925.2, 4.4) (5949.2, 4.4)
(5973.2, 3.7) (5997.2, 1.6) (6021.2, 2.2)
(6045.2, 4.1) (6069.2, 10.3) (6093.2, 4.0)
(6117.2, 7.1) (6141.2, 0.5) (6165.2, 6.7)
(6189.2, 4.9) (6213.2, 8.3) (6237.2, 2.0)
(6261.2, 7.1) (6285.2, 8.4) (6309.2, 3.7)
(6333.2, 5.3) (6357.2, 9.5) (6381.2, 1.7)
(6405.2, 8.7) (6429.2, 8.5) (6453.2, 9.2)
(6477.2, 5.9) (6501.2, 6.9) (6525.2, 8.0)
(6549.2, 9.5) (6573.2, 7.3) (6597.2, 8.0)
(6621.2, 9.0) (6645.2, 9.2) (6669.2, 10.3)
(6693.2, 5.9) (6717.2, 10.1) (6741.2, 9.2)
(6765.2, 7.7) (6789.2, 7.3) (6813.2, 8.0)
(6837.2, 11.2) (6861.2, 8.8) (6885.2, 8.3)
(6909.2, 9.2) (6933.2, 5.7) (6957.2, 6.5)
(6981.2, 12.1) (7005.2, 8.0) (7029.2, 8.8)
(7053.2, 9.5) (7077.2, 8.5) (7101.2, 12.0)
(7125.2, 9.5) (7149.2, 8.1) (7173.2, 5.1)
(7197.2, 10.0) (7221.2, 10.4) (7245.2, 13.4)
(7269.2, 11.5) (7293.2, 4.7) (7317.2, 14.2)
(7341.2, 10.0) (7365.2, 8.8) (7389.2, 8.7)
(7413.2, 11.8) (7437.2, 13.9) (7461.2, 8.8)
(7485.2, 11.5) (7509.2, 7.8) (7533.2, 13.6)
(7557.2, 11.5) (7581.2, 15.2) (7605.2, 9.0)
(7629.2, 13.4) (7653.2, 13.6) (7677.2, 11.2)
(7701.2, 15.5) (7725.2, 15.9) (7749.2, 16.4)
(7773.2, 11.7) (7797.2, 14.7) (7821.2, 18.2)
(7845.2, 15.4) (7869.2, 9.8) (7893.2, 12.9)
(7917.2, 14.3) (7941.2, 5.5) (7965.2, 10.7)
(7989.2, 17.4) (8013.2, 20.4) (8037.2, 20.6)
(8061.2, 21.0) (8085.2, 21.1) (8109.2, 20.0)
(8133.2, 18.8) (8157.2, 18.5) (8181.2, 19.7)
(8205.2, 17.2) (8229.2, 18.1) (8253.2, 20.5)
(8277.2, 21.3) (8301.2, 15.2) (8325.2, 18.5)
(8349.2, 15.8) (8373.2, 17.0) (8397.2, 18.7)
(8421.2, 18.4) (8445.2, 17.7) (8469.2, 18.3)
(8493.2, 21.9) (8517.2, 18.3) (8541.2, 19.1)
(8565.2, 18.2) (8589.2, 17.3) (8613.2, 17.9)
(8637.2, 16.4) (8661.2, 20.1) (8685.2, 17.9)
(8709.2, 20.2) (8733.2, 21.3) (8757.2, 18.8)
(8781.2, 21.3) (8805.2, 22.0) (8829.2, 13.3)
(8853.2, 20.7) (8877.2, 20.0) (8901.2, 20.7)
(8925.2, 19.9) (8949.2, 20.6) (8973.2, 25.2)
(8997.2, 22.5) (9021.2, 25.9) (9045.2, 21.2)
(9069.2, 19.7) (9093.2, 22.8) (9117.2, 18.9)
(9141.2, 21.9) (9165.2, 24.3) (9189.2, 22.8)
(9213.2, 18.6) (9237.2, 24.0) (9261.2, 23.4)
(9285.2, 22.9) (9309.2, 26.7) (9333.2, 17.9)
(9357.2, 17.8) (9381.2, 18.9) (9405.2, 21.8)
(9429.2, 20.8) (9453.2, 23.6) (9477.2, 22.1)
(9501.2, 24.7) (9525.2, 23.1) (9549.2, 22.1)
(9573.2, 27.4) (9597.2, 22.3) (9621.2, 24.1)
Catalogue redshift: 1.003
